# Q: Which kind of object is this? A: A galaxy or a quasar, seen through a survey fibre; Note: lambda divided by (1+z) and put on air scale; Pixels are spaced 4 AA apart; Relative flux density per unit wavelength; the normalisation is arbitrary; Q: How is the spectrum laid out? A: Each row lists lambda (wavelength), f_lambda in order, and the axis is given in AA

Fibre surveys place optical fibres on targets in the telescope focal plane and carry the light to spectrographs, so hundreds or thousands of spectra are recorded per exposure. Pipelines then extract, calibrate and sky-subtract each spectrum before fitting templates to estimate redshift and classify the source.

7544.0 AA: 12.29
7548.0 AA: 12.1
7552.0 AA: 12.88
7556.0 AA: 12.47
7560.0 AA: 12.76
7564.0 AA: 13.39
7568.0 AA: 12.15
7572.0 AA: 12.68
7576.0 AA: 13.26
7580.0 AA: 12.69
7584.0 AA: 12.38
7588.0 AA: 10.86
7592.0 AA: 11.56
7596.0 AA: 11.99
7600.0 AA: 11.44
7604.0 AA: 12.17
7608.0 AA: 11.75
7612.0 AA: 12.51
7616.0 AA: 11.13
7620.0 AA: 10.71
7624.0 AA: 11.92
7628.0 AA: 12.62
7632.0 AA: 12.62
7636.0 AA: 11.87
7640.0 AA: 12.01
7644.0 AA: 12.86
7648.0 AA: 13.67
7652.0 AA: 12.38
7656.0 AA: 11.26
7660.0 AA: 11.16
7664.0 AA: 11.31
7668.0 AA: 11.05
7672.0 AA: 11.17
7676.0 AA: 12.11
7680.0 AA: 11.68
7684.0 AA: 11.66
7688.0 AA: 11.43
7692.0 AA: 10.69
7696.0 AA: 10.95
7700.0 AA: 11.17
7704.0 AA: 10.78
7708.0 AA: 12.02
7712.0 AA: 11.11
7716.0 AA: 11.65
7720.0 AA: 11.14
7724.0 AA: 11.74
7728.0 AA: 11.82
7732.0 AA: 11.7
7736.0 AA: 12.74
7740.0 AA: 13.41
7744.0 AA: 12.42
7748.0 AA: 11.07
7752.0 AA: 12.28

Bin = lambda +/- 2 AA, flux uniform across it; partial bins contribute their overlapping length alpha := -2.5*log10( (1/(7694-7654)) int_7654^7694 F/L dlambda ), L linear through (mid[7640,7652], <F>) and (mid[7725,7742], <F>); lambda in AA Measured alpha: 0.13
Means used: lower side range 12.9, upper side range 12.4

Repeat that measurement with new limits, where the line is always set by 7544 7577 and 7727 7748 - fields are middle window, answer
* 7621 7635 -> 0.03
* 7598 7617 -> 0.07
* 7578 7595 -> 0.07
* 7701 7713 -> 0.10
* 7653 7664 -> 0.10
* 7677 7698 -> 0.10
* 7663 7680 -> 0.09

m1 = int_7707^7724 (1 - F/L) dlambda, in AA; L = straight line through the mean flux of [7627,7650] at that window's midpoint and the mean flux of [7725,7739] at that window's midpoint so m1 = 1.1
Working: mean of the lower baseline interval 12.6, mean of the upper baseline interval 12.2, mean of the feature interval 11.5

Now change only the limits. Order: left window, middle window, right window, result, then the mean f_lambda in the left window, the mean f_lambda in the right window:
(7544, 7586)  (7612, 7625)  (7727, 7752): 1.17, 12.7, 12.2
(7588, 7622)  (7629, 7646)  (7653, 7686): -1.22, 11.6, 11.5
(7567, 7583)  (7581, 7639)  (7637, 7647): 3.49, 12.7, 12.5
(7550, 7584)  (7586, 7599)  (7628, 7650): 1.27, 12.8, 12.6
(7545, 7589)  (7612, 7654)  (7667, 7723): -0.97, 12.5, 11.3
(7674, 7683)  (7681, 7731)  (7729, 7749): 2.93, 11.9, 12.3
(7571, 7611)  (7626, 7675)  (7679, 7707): -1.82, 12.1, 11.2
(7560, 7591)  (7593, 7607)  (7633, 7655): 0.73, 12.5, 12.5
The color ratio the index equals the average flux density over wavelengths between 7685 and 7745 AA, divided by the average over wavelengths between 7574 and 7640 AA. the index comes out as 0.97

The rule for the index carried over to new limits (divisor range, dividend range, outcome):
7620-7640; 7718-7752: 1.00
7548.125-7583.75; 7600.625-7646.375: 0.94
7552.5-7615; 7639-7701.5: 0.95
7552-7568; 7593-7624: 0.91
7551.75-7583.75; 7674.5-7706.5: 0.89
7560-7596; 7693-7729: 0.92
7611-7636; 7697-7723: 0.95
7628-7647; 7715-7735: 0.94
